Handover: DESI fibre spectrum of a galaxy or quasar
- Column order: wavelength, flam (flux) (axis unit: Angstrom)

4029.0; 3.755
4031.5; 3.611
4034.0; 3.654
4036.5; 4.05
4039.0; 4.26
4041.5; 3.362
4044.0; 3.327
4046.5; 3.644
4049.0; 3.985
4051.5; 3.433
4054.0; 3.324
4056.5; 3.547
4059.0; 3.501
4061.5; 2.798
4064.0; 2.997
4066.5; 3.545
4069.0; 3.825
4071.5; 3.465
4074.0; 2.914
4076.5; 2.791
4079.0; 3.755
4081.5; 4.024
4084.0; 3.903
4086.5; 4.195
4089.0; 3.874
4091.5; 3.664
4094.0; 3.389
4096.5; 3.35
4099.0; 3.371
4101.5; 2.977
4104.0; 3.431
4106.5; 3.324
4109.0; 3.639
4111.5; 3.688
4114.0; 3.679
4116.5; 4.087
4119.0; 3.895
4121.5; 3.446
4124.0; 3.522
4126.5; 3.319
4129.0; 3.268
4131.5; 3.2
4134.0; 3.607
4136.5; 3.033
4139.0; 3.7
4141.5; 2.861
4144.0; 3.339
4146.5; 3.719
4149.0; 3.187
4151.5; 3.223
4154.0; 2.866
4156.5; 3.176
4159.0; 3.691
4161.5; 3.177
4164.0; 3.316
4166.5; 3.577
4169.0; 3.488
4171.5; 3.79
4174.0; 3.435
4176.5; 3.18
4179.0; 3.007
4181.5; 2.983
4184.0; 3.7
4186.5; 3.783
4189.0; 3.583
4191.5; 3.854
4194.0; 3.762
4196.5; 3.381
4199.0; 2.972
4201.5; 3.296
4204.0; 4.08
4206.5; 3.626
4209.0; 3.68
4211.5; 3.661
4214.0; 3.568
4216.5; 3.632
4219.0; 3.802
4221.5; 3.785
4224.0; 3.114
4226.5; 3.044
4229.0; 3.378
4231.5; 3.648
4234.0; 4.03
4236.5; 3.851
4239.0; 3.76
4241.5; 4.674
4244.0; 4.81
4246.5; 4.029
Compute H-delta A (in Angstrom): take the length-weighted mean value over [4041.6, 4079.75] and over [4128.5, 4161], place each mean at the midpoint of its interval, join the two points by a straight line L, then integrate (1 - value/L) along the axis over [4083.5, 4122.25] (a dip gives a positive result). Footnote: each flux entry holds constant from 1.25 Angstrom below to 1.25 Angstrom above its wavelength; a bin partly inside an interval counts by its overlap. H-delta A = -3.2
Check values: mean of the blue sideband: 3.38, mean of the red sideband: 3.3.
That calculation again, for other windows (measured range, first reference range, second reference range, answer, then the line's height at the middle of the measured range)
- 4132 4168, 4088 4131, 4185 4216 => 2.41 Angstrom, 3.56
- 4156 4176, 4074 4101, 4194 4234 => 0.54 Angstrom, 3.55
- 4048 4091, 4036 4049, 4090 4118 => 1.35 Angstrom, 3.64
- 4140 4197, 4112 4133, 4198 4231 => 2.27 Angstrom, 3.54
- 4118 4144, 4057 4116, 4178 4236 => 0.98 Angstrom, 3.51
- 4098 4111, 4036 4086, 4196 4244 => 0.71 Angstrom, 3.56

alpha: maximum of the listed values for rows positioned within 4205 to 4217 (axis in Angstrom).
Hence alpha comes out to 3.68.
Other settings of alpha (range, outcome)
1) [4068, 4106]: 4.195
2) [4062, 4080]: 3.825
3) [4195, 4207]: 4.08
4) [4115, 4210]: 4.087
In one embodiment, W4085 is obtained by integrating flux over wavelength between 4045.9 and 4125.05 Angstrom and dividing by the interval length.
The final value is 3.53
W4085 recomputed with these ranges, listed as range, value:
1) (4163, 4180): 3.41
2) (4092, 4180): 3.4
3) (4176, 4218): 3.52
